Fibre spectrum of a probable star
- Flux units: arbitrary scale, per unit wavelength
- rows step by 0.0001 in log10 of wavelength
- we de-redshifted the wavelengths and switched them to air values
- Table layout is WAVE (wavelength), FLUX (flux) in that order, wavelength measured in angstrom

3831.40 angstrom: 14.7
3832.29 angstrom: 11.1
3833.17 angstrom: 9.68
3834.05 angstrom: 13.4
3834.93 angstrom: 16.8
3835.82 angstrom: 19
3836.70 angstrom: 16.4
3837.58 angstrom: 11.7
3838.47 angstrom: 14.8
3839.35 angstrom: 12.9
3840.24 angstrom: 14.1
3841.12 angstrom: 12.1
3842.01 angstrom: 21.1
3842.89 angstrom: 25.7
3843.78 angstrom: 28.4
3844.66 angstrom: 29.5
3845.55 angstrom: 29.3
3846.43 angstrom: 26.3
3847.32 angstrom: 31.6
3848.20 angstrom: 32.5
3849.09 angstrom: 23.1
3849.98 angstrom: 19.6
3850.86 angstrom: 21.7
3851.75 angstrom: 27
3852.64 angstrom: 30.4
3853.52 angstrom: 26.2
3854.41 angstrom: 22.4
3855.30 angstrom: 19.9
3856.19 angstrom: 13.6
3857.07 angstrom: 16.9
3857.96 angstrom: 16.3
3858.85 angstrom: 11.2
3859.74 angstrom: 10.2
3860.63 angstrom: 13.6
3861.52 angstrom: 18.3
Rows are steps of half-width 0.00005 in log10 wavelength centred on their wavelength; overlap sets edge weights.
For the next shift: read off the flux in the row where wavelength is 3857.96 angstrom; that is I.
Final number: 16.3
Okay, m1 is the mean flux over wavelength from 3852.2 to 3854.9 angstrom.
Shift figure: 26.2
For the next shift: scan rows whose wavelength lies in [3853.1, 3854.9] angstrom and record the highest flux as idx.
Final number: 26.2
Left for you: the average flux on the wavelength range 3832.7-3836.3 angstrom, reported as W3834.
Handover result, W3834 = 14.7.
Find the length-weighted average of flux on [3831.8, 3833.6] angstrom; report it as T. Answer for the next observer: 10.5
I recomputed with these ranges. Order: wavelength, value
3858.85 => 11.2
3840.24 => 14.1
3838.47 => 14.8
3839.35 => 12.9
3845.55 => 29.3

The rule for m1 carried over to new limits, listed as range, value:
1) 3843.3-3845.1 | 28.9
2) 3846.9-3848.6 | 32.2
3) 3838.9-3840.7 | 13.5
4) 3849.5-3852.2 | 22.8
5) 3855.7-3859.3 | 14.6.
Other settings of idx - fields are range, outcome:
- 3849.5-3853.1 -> 30.4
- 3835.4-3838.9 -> 19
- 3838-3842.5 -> 21.1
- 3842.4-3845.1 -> 29.5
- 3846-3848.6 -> 32.5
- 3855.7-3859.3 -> 16.9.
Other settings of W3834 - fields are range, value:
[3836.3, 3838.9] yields 14.2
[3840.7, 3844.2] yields 21.8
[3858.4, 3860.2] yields 10.7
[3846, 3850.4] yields 26.6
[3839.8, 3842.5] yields 16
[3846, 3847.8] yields 29.1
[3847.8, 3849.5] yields 27.7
